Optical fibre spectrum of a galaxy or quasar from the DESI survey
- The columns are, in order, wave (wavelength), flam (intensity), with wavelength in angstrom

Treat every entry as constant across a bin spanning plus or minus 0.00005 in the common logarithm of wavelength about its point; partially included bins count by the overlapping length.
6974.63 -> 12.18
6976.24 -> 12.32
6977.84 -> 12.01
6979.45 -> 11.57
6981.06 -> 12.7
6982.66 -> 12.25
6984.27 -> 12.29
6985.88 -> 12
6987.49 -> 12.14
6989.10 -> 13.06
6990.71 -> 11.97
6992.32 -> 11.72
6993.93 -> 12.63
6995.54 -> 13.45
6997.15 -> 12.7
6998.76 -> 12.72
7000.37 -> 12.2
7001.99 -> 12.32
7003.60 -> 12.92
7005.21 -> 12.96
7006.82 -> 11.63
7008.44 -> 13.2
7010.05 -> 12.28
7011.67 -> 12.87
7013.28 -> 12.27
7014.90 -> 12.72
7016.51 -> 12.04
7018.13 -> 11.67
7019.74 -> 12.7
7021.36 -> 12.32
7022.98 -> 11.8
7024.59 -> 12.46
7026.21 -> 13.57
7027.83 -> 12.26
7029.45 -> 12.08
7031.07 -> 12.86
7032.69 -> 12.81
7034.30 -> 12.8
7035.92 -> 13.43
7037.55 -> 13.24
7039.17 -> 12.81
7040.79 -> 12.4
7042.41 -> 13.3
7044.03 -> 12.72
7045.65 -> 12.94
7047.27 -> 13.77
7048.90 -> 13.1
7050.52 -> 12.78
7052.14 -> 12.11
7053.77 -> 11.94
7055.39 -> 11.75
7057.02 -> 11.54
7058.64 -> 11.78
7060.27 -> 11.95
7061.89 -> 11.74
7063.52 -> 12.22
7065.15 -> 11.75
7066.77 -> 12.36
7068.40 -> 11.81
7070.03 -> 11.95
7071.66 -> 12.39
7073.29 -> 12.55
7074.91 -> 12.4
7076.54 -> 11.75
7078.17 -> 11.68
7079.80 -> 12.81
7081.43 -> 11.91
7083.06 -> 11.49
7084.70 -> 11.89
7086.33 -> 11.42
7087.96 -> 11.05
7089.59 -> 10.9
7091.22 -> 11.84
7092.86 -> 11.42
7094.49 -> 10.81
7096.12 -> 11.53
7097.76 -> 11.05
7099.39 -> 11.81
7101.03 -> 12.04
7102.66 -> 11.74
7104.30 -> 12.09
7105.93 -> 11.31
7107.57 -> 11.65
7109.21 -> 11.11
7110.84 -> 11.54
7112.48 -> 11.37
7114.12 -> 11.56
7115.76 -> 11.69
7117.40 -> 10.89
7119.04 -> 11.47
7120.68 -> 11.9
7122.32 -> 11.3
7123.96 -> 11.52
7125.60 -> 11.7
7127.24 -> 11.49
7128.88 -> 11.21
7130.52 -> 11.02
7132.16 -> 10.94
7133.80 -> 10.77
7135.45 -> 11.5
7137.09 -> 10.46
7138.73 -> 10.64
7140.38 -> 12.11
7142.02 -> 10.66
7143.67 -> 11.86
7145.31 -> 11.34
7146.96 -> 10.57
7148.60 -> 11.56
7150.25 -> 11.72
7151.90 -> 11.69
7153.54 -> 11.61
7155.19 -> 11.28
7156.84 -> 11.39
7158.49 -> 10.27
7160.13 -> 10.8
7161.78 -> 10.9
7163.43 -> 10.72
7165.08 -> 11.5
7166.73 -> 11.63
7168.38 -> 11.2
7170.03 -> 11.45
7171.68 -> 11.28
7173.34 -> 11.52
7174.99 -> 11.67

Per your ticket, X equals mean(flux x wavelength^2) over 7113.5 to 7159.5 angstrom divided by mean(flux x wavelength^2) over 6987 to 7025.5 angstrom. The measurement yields 0.94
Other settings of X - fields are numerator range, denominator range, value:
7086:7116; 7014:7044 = 0.93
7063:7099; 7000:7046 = 0.95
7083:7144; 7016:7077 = 0.93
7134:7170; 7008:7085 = 0.93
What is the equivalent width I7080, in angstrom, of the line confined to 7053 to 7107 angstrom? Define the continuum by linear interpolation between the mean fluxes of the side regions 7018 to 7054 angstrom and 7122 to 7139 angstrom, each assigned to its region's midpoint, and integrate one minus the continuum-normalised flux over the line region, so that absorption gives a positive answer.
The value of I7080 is 1.0 angstrom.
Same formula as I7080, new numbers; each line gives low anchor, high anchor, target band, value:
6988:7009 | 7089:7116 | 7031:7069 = -1.44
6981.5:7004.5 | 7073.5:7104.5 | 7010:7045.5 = -1.31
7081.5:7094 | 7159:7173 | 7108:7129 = -0.22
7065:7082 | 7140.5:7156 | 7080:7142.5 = 1.93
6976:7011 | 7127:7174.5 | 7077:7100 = 0.28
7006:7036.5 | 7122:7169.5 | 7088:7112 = 0.45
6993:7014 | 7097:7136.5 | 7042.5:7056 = -0.60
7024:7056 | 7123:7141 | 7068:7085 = 0.11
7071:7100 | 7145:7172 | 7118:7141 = 0.28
